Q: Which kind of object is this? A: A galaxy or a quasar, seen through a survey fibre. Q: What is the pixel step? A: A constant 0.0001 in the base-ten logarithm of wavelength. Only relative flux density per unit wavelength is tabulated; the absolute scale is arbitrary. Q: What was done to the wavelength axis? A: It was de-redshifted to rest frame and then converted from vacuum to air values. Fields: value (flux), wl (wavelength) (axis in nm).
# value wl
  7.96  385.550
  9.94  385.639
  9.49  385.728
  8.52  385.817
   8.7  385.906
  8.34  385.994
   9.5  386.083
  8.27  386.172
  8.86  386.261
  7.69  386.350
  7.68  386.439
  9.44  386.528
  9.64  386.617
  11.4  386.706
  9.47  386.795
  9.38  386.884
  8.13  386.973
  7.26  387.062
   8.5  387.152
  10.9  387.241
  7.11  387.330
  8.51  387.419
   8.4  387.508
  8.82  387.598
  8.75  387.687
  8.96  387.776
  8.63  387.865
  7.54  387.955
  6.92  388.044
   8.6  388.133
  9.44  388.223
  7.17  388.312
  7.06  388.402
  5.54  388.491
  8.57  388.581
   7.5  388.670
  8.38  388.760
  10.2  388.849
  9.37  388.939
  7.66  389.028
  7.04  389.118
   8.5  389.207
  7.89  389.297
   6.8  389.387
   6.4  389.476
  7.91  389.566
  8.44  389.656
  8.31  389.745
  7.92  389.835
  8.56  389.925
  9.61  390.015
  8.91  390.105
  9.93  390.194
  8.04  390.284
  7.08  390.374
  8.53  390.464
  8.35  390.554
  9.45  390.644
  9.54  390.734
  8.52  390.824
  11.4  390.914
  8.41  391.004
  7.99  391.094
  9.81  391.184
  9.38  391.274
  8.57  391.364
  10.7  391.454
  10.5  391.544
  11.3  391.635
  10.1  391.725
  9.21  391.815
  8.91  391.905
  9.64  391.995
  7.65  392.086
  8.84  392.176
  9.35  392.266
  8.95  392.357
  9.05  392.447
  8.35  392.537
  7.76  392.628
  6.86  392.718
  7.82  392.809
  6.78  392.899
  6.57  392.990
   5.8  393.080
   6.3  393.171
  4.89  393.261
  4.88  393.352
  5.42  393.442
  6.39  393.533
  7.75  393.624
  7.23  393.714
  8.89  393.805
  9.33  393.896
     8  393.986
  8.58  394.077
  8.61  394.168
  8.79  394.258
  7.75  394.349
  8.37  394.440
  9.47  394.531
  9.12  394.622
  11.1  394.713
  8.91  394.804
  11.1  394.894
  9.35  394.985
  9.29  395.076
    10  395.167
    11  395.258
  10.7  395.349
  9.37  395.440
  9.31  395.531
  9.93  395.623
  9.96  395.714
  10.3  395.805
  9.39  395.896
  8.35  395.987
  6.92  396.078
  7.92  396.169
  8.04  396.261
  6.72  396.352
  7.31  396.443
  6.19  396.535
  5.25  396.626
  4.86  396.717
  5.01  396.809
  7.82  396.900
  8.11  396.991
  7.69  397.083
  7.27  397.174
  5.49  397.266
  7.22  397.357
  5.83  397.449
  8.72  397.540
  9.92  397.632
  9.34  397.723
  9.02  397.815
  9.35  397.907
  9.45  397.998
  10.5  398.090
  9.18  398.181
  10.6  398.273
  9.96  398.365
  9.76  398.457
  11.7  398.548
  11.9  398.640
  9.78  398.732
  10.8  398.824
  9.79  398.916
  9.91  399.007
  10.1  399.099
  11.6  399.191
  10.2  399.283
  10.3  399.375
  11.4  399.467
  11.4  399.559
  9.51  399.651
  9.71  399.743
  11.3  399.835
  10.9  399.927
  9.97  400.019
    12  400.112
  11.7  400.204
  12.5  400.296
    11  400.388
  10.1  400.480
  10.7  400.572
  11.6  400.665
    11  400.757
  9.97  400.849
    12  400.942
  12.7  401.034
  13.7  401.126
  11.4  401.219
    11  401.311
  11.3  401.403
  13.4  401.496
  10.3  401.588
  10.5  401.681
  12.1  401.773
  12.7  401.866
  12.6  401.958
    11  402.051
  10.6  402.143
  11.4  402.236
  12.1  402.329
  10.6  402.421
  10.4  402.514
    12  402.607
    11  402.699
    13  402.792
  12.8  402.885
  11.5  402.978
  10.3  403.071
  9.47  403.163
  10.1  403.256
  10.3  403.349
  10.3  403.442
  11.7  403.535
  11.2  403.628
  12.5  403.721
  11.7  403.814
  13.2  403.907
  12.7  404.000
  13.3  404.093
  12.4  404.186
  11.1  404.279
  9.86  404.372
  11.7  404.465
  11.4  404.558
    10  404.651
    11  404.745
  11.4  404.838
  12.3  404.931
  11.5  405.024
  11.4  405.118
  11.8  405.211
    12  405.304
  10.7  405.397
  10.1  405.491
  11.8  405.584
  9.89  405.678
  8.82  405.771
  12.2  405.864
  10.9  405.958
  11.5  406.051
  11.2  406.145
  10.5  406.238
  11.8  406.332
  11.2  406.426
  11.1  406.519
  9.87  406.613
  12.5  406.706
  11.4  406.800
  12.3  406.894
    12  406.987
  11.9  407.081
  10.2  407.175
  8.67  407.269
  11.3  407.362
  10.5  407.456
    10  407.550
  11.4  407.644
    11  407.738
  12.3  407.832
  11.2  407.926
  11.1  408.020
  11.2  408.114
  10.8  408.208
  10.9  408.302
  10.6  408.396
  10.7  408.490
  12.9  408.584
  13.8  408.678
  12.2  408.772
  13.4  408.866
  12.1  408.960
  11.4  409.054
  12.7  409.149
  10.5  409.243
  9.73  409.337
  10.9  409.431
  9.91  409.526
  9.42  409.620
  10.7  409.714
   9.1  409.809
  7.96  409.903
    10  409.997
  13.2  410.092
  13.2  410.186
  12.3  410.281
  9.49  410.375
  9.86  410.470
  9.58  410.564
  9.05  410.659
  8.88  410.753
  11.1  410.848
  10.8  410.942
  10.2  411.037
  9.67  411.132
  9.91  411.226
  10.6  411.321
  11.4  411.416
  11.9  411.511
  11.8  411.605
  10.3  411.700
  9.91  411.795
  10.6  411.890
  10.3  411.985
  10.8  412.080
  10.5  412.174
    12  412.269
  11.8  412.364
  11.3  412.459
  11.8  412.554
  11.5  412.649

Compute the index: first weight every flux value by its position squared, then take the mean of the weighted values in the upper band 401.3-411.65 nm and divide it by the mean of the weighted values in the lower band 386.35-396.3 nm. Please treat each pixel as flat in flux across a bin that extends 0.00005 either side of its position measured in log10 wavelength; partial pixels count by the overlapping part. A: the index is 1.4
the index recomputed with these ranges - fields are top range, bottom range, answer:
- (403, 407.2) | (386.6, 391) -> 1.45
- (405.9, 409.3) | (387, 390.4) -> 1.52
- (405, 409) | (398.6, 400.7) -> 1.08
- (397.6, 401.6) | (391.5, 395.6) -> 1.30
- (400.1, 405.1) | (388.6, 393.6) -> 1.47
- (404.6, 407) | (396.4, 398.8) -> 1.39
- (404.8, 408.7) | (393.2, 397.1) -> 1.44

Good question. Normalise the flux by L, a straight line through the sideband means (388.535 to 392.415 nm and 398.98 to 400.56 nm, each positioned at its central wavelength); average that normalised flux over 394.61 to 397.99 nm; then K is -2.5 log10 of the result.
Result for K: 0.19 mag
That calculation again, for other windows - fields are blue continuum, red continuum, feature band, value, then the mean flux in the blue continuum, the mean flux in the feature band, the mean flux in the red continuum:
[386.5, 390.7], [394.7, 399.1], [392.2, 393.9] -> 0.191 mag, 8.4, 7.25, 8.86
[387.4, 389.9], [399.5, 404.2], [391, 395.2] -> 0.087 mag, 8.04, 8.46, 11.4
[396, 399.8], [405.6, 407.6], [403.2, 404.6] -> -0.125 mag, 8.83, 11.5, 11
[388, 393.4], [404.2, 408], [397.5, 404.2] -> -0.091 mag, 8.3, 11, 11.1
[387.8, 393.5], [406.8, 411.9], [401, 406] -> -0.138 mag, 8.24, 11.4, 10.9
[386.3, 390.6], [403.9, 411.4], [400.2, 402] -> -0.148 mag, 8.35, 11.6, 11.1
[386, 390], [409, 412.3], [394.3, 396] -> -0.069 mag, 8.35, 9.64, 10.6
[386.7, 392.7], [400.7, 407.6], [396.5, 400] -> 0.124 mag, 8.63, 9.15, 11.3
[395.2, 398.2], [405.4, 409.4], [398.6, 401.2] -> -0.201 mag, 8.22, 11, 11.2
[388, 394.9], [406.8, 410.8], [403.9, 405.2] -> -0.129 mag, 8.33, 11.6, 11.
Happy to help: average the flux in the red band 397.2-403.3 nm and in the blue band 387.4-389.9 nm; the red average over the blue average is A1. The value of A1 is 1.33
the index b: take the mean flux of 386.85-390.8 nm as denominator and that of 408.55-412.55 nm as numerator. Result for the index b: 1.3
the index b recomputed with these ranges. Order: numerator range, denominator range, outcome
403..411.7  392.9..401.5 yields 1.20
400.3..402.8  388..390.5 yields 1.42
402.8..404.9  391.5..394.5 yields 1.42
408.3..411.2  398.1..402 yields 0.98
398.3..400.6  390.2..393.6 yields 1.29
